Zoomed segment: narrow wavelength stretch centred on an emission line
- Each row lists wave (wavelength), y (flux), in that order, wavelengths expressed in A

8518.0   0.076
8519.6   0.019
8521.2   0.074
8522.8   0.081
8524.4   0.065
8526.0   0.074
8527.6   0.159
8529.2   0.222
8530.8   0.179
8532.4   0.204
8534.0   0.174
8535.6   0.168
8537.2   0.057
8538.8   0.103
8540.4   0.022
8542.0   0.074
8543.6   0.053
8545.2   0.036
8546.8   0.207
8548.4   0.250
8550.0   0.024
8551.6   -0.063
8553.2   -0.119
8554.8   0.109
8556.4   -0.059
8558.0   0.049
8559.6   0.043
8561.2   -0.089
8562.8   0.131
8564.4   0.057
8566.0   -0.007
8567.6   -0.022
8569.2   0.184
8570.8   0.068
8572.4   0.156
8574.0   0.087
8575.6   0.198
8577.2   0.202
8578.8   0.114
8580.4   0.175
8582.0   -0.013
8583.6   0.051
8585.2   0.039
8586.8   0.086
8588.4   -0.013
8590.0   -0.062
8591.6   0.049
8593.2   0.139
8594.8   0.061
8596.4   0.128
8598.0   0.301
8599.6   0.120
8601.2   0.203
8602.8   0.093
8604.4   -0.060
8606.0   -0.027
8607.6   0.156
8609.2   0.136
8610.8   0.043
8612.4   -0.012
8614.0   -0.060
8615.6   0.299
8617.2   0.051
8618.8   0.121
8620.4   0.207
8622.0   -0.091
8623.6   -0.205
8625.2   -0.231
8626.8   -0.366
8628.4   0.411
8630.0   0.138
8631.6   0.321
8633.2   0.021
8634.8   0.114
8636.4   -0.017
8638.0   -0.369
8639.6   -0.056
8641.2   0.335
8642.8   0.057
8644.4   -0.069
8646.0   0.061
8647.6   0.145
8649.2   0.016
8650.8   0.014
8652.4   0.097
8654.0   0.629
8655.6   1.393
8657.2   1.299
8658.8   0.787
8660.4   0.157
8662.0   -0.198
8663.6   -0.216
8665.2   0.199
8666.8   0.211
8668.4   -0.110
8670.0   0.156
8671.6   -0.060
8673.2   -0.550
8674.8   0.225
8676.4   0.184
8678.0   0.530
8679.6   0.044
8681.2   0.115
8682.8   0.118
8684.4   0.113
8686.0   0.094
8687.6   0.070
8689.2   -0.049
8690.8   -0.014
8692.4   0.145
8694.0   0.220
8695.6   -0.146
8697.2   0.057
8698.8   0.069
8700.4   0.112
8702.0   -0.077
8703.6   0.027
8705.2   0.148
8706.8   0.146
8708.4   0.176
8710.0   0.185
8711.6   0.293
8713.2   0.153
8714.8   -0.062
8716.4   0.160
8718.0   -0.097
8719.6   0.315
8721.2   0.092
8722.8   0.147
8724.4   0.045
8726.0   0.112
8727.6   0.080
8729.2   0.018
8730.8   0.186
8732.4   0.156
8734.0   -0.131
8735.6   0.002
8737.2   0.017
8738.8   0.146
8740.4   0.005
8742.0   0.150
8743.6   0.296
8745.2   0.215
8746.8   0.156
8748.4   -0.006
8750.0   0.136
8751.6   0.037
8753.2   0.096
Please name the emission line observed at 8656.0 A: H-beta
